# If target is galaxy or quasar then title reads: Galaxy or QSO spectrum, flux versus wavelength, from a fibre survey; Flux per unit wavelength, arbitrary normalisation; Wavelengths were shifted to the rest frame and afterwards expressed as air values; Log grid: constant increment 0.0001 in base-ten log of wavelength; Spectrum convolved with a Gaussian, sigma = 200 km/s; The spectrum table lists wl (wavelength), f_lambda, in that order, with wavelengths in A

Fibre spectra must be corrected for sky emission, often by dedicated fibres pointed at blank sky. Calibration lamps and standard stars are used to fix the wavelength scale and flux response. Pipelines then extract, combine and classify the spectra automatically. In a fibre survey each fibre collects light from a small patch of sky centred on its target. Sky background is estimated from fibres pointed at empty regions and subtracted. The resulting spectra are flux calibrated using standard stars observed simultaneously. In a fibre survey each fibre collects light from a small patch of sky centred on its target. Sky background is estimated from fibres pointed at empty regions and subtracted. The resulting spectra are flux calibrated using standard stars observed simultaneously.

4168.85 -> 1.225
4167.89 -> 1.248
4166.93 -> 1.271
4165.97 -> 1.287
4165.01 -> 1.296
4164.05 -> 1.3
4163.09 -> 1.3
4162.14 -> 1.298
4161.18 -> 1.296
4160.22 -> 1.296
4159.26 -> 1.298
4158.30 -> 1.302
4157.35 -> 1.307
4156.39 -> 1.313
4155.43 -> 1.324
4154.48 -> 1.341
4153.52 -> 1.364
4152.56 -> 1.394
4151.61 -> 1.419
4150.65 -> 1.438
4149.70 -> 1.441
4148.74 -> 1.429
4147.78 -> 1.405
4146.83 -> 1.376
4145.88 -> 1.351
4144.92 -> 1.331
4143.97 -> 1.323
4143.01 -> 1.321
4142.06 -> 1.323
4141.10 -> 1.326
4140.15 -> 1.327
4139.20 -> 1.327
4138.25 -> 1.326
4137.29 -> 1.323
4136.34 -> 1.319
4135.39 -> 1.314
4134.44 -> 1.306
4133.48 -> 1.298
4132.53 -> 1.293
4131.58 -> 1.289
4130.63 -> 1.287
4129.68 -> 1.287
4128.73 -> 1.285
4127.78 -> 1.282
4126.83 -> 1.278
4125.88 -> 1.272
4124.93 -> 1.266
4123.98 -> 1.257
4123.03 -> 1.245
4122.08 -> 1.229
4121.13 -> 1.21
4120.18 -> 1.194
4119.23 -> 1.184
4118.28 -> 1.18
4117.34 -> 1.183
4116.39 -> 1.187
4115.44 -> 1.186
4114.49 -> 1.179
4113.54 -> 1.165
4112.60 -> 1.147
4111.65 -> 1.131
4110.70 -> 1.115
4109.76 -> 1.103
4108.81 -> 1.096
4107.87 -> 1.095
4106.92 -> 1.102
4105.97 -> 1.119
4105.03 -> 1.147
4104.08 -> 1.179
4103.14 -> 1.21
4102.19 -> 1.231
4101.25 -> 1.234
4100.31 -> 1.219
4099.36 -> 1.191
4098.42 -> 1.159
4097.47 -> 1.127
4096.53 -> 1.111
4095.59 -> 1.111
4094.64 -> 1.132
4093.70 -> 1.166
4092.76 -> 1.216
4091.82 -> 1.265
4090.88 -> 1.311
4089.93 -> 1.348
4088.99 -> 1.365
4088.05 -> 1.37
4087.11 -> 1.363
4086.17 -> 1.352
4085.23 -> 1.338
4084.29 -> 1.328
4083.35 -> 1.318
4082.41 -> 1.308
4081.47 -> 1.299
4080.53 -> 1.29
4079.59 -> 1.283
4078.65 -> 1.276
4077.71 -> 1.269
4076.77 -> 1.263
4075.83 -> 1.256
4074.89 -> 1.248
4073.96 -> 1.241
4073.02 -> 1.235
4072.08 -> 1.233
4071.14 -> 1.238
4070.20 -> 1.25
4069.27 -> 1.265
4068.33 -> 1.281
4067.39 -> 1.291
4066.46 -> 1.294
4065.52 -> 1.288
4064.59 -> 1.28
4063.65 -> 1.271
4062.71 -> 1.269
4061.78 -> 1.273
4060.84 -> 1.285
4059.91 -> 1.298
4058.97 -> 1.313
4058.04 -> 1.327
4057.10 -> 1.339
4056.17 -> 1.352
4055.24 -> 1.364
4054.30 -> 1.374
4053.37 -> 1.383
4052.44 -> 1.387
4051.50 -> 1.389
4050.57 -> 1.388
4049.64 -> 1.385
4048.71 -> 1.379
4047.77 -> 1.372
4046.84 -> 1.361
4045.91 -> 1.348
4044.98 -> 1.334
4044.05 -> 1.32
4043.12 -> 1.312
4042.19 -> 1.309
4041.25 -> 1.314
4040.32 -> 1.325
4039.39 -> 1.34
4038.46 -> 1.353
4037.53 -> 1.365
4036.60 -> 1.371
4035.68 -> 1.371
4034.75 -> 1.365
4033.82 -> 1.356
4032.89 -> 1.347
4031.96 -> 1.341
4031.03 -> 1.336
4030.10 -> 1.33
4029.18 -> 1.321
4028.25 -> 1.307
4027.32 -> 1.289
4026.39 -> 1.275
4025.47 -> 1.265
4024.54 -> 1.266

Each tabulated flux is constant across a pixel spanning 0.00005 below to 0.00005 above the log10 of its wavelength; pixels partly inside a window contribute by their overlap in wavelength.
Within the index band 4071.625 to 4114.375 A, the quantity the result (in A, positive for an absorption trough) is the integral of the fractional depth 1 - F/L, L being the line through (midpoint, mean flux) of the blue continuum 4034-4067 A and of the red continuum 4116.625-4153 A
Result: 3.2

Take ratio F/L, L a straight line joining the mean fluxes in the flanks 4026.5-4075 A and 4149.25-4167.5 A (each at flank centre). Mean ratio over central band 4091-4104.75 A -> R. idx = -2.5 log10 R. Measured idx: 0.12 mag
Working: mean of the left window 1.32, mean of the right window 1.33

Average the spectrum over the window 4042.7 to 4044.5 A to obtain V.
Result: 1.32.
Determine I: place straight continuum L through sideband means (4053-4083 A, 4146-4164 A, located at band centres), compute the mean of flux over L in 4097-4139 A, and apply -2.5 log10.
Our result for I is 0.094 mag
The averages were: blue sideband 1.29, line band 1.22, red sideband 1.35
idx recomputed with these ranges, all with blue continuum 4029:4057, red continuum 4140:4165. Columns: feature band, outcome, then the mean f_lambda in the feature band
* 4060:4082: 0.07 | 1.27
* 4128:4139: 0.03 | 1.3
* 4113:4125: 0.12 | 1.2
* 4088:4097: 0.10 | 1.23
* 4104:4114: 0.20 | 1.13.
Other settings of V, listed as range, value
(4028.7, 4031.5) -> 1.33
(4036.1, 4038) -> 1.37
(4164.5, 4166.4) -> 1.29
